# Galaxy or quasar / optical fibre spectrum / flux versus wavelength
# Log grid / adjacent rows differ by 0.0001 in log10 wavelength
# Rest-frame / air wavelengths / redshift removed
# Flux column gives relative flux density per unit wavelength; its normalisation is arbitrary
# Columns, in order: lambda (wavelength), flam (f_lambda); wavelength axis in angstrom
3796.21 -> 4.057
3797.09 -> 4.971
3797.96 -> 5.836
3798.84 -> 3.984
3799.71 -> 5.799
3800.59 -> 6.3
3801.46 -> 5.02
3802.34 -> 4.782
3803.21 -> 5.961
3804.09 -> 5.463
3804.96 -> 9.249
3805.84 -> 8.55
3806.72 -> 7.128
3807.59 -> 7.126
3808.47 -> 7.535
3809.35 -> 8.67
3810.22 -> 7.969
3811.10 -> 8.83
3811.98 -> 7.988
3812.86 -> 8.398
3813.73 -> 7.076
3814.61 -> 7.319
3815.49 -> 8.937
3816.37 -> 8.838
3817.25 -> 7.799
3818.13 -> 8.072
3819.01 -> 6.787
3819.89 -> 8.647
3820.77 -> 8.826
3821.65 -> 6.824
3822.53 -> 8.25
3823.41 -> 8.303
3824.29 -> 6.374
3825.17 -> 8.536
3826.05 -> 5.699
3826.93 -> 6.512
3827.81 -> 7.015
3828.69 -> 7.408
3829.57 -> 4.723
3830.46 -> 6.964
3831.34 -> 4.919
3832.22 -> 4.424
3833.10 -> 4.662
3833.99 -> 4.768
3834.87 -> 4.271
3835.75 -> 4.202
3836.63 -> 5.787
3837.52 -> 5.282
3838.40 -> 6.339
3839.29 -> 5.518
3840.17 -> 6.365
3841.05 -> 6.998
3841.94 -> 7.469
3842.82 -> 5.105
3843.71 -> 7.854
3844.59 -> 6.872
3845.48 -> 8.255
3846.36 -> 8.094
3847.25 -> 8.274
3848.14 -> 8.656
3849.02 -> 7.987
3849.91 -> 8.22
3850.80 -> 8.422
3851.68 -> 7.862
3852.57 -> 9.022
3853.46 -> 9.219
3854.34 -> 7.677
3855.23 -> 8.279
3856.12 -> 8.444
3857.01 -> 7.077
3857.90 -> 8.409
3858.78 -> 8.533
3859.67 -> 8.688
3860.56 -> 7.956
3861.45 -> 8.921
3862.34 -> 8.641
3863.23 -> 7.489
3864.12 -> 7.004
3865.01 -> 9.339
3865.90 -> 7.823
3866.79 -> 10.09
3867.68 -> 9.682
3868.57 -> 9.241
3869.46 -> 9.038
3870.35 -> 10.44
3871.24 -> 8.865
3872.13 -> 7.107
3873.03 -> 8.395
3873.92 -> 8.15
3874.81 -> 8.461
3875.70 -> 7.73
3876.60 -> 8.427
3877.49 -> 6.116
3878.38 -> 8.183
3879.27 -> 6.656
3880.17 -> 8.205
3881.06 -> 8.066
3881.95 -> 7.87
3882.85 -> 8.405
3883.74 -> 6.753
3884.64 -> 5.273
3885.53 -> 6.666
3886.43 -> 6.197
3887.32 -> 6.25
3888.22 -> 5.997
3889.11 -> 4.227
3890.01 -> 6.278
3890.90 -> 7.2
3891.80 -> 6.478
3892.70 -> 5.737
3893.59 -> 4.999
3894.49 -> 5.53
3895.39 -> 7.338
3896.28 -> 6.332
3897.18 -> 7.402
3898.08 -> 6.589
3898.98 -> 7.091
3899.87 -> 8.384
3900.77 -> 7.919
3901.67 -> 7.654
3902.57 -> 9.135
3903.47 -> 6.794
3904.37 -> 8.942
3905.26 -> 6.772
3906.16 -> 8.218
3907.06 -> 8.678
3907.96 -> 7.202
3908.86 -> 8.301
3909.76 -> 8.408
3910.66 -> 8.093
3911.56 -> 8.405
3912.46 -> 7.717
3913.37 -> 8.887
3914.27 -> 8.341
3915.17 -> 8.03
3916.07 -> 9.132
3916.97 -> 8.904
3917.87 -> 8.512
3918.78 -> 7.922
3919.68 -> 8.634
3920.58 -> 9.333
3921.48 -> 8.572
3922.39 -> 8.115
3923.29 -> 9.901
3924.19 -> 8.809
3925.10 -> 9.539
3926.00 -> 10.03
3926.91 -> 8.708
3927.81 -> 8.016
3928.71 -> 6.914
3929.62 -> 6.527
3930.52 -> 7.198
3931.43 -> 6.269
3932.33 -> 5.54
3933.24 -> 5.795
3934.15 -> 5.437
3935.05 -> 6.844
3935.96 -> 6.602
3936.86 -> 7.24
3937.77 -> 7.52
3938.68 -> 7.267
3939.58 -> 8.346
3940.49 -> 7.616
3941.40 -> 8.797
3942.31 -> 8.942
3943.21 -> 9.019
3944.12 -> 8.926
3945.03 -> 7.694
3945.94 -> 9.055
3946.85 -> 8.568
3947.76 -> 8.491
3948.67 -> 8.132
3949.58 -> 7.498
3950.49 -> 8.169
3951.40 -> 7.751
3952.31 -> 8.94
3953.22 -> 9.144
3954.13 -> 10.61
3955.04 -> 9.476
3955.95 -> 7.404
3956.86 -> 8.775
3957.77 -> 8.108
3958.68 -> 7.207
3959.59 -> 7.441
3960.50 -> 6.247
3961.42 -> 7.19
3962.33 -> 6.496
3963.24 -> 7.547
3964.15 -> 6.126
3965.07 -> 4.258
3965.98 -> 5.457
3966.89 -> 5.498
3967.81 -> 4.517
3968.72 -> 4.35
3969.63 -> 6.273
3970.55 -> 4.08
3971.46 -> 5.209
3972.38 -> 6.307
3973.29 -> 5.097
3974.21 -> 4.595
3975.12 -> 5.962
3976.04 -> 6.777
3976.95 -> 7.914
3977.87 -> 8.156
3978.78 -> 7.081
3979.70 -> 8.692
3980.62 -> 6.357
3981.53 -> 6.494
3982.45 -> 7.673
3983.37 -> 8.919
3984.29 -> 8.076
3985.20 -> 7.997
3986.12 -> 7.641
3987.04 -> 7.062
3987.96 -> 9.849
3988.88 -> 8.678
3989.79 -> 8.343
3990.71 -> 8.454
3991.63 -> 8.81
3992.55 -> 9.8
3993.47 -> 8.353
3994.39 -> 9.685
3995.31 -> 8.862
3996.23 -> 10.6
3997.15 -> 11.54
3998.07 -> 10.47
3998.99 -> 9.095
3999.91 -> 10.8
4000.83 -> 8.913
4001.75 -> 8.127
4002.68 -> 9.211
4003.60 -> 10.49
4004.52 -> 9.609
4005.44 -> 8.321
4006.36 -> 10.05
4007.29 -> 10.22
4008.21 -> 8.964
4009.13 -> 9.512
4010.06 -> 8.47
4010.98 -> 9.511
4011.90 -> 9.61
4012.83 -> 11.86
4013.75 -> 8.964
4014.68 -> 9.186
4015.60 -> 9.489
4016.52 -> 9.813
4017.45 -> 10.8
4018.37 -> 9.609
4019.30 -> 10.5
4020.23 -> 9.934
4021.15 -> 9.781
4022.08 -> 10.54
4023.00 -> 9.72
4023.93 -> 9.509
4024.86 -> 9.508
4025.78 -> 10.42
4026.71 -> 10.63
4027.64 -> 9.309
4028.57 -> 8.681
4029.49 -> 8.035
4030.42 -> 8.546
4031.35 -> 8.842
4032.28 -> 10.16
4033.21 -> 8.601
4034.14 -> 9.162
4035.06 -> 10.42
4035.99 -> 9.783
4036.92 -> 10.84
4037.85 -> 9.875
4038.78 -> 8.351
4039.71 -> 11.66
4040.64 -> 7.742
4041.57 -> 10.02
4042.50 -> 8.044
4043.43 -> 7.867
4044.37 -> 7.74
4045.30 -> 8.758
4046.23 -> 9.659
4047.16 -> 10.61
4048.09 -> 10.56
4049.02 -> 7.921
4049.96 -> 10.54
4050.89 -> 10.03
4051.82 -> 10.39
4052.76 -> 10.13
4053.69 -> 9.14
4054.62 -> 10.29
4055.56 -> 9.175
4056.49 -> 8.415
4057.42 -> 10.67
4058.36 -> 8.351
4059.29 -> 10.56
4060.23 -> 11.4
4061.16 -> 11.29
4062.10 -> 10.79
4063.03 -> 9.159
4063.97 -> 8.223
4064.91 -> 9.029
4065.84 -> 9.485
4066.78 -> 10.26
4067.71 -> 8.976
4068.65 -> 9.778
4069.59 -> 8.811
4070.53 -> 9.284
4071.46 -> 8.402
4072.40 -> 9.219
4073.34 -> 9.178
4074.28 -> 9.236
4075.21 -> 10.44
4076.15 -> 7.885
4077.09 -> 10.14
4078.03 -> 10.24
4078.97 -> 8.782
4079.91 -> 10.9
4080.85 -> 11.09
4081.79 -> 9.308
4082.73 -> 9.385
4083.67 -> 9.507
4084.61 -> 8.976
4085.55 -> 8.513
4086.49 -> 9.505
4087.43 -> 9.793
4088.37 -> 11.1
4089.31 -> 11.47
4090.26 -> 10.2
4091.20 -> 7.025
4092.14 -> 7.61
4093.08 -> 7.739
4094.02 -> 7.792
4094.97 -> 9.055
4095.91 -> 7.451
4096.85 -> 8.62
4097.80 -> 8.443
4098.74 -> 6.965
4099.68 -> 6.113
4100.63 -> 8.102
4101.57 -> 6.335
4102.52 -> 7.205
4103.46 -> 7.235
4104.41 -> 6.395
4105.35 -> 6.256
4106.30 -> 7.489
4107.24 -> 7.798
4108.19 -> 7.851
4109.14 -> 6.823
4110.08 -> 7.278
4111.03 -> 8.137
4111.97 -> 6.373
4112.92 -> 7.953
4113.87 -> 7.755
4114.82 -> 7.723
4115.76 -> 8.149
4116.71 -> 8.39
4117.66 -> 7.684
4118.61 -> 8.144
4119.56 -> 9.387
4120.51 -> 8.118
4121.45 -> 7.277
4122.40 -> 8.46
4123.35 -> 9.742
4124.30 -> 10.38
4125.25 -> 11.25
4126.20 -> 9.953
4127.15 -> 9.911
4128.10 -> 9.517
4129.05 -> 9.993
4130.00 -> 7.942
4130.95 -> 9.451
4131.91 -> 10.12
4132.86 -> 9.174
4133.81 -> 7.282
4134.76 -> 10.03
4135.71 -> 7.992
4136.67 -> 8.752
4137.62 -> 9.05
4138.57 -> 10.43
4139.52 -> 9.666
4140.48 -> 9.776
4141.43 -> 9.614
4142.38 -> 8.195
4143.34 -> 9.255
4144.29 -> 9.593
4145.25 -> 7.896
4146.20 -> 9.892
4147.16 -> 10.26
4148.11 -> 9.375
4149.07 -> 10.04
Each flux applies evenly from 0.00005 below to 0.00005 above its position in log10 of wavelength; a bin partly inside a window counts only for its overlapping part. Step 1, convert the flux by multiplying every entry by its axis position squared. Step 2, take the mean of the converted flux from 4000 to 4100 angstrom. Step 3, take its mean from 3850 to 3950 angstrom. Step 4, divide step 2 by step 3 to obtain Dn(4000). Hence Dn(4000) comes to 1.29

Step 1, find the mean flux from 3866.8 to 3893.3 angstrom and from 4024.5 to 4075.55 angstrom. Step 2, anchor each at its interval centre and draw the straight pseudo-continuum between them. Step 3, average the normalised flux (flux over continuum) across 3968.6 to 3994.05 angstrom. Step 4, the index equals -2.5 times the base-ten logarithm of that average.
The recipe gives 0.19 mag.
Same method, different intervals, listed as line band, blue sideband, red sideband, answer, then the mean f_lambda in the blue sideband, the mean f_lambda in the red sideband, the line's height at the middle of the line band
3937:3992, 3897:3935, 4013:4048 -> 0.16 mag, 7.96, 9.52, 8.62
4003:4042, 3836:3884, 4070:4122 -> -0.17 mag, 7.91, 8.42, 8.26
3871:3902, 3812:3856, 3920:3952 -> 0.07 mag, 7.12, 7.93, 7.54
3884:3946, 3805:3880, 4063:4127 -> 0.05 mag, 7.59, 8.63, 7.89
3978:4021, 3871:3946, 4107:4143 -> -0.13 mag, 7.62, 8.73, 8.09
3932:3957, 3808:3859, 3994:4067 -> 0.08 mag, 7.26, 9.63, 8.6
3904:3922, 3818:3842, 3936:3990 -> -0.19 mag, 6.39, 7.4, 7.02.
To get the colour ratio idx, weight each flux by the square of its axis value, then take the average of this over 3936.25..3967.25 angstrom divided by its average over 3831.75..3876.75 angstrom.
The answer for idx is 1.07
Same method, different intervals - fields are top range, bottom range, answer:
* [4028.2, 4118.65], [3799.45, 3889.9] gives 1.35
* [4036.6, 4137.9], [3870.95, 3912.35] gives 1.35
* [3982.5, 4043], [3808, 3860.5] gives 1.41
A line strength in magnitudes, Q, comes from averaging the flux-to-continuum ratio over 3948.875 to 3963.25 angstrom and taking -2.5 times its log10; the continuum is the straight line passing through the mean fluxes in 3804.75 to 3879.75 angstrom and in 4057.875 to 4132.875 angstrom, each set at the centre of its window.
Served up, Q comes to 0.02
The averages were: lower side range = 7.6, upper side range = 8.81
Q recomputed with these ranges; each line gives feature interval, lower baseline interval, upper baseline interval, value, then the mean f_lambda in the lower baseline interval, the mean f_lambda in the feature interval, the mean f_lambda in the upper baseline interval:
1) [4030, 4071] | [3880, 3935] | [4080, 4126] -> -0.17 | 7.51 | 9.53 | 8.35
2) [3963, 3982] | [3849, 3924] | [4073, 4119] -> 0.32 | 7.88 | 6.02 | 8.39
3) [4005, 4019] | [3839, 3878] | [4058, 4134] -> -0.13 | 8.11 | 9.64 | 8.8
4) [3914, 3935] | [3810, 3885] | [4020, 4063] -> 0.05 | 7.56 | 7.98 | 9.61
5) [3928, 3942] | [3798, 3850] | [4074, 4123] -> 0.08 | 6.9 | 6.97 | 8.38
